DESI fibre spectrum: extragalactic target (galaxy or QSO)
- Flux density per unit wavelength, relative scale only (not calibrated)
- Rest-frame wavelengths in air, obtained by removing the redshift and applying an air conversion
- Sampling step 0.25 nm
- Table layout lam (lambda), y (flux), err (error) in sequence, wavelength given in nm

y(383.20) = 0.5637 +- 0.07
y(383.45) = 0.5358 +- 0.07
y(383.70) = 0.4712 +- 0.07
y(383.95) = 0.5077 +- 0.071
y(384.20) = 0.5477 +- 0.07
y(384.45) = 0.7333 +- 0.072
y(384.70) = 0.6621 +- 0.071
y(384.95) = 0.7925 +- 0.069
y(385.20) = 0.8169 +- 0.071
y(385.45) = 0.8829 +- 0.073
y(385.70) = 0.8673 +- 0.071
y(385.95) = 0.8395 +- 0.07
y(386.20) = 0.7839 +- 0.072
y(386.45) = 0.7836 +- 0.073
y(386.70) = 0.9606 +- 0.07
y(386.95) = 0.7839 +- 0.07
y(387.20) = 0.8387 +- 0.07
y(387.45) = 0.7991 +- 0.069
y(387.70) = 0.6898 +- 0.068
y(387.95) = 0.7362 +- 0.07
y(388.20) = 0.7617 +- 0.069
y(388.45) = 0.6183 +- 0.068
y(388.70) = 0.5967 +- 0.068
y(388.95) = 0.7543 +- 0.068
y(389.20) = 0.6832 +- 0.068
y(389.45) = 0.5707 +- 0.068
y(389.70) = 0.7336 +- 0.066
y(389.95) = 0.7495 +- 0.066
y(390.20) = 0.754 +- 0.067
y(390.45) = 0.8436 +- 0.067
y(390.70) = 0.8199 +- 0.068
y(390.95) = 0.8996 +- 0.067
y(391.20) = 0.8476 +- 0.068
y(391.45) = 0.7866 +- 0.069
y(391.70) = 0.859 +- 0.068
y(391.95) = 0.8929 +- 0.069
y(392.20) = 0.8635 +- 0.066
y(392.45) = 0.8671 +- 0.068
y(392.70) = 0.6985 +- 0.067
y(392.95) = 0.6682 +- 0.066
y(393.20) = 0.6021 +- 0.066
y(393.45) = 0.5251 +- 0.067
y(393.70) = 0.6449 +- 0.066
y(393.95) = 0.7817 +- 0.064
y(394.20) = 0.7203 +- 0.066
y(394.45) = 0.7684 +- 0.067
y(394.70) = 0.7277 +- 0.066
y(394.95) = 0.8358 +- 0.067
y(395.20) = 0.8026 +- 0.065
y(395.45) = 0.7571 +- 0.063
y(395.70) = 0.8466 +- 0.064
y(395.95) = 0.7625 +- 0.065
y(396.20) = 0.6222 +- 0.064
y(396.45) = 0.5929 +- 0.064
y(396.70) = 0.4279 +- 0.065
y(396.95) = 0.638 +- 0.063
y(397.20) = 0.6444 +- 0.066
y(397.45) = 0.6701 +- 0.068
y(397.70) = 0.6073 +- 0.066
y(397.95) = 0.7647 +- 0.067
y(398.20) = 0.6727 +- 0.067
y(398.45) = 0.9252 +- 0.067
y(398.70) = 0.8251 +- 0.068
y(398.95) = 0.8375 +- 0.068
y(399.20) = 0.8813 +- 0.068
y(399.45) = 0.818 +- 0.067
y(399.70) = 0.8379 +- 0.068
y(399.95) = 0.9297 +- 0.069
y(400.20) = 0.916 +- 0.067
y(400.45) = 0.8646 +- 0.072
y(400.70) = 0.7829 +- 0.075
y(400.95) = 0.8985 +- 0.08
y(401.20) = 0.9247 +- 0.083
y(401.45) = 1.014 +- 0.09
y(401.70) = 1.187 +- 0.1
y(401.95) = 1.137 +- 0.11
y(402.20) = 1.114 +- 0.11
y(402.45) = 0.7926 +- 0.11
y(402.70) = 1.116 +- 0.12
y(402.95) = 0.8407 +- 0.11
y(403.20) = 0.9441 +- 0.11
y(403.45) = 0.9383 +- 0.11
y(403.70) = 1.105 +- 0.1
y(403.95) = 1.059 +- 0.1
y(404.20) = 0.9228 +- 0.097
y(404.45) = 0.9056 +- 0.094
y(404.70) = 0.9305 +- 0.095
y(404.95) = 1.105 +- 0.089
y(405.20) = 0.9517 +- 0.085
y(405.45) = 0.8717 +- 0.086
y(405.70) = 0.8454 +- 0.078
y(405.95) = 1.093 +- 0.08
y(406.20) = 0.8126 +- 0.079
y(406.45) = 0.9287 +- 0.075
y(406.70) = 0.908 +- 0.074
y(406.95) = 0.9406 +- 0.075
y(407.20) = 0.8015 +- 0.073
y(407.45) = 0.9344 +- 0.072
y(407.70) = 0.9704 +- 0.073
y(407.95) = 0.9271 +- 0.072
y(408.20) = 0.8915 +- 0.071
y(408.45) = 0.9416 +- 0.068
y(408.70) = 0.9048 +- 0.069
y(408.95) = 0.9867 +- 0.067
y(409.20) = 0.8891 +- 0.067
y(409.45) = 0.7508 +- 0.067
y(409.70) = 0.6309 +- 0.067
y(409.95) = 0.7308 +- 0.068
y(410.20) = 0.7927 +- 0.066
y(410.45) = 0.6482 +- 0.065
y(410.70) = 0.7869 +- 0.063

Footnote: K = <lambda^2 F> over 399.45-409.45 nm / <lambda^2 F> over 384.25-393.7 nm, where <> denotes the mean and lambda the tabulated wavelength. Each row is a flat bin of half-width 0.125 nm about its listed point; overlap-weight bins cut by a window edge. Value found 1.33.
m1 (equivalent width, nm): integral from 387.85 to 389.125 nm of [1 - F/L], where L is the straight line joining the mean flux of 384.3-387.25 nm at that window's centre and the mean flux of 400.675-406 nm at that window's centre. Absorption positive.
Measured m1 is 0.22 nm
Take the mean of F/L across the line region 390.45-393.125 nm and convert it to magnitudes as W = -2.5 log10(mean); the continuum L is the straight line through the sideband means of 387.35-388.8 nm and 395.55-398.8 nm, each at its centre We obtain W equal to -0.17 mag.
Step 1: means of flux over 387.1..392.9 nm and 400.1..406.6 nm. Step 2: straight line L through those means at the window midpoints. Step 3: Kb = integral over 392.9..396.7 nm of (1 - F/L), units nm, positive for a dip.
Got 0.61 nm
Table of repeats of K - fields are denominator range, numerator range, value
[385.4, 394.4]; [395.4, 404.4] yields 1.18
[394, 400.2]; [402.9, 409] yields 1.31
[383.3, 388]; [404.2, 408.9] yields 1.39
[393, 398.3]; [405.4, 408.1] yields 1.41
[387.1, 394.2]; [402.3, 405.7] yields 1.37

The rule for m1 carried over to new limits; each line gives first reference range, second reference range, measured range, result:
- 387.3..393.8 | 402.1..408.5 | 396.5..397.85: 0.38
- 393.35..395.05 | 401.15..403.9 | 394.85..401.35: 0.63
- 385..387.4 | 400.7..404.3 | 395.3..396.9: 0.45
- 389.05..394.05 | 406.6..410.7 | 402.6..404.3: -0.35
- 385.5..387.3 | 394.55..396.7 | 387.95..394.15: 0.31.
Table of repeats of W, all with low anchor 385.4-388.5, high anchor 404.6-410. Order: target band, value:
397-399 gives 0.16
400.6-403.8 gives -0.13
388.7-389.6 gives 0.22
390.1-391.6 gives -0.01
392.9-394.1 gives 0.28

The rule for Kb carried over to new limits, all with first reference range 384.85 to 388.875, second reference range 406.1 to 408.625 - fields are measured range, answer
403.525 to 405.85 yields -0.200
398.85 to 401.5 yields -0.047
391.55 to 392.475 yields -0.061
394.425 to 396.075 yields 0.094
